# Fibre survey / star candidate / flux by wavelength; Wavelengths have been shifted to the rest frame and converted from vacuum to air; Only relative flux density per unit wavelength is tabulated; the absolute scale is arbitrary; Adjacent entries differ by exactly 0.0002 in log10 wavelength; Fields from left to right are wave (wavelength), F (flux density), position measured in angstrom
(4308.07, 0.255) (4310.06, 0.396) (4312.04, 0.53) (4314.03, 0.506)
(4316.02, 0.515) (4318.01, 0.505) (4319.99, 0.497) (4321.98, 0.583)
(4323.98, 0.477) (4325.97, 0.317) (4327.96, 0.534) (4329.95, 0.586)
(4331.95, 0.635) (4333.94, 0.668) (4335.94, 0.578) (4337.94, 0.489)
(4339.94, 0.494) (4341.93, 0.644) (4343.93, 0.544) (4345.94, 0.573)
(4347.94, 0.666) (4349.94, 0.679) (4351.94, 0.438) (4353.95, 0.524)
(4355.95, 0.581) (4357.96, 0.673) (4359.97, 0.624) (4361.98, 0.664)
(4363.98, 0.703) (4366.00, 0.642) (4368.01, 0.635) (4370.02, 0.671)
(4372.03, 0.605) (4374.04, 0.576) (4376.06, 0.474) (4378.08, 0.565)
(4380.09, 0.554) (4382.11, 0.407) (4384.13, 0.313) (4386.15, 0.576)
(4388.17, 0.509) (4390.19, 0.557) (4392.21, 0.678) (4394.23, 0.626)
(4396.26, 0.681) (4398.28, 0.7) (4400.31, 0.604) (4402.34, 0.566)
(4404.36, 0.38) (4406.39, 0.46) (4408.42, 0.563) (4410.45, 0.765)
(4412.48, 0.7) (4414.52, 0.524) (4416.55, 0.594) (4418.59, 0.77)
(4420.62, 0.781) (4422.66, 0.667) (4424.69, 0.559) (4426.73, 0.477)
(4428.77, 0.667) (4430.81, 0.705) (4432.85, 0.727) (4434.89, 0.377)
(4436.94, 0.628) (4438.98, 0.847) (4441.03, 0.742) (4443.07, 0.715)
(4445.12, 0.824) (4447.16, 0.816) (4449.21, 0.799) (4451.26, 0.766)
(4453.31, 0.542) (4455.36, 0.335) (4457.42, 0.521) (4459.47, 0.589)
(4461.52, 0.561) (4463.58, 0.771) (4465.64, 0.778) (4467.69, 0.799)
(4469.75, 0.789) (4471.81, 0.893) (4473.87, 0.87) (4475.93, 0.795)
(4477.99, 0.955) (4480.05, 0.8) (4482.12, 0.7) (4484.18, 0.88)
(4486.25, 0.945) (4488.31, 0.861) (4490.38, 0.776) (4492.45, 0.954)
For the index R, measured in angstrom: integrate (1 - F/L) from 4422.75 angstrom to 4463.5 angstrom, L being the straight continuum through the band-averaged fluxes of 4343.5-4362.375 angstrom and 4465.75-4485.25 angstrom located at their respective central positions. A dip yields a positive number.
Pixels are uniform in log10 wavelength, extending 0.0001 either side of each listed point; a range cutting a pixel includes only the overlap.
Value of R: 6.44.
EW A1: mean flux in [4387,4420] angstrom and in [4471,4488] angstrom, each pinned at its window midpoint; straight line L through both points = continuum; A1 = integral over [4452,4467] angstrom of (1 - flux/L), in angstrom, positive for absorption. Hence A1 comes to 3.8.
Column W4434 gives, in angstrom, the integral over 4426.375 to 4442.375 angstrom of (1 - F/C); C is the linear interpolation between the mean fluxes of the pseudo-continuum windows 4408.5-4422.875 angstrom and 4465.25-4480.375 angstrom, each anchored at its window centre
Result 1.7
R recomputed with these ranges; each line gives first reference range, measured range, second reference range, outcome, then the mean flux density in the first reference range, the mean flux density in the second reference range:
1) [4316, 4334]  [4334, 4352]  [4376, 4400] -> -1.5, 0.526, 0.558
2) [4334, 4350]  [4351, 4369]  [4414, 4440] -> -0.4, 0.583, 0.643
